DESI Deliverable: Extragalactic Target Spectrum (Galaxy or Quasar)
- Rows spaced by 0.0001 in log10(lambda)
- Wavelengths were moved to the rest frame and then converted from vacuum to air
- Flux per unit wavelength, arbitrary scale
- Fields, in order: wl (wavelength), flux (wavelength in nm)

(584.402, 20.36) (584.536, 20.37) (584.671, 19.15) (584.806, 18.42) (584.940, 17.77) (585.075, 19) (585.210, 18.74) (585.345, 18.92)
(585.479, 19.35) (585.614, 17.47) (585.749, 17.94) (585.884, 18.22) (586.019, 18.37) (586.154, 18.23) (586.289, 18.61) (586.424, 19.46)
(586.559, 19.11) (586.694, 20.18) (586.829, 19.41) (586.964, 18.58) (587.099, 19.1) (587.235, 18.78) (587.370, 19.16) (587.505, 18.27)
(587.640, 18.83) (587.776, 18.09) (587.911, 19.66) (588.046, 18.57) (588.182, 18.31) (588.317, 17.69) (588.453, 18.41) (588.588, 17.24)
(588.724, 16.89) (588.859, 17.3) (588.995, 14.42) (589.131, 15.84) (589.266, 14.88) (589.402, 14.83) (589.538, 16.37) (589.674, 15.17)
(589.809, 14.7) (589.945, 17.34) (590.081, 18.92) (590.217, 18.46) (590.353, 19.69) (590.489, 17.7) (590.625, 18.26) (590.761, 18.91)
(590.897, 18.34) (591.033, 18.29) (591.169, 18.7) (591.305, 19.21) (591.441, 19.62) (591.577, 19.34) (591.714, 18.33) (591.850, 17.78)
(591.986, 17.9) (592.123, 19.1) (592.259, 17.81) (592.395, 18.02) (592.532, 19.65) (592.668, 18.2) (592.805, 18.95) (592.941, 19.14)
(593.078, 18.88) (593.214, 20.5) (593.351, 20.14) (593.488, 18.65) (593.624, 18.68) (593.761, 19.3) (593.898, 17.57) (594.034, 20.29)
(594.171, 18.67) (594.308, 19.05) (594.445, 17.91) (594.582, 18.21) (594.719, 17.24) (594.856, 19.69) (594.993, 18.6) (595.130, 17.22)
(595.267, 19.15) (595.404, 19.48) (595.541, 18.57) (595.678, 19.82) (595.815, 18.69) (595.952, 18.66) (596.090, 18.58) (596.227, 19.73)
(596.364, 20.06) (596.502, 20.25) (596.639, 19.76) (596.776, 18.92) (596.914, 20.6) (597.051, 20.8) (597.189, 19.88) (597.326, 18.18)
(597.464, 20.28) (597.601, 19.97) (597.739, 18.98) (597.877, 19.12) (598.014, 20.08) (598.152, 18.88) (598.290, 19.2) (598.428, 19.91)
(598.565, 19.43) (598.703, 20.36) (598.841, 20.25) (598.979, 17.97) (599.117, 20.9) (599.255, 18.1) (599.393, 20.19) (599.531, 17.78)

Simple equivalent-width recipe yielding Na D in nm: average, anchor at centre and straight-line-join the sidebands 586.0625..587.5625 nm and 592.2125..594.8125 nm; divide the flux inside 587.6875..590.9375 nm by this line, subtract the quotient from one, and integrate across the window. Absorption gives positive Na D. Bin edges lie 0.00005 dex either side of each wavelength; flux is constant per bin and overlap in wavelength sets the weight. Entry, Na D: 0.27 nm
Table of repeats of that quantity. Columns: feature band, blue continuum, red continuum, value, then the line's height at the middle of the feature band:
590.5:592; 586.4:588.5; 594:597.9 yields 0.03 nm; 19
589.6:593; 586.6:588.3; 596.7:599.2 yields 0.15 nm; 19.2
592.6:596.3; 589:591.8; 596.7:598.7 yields -0.03 nm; 18.7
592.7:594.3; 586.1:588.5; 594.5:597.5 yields -0.01 nm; 19.1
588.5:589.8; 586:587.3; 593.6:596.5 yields 0.21 nm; 19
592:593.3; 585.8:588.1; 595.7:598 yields 0.02 nm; 19.3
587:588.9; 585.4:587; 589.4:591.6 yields 0.01 nm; 18.4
